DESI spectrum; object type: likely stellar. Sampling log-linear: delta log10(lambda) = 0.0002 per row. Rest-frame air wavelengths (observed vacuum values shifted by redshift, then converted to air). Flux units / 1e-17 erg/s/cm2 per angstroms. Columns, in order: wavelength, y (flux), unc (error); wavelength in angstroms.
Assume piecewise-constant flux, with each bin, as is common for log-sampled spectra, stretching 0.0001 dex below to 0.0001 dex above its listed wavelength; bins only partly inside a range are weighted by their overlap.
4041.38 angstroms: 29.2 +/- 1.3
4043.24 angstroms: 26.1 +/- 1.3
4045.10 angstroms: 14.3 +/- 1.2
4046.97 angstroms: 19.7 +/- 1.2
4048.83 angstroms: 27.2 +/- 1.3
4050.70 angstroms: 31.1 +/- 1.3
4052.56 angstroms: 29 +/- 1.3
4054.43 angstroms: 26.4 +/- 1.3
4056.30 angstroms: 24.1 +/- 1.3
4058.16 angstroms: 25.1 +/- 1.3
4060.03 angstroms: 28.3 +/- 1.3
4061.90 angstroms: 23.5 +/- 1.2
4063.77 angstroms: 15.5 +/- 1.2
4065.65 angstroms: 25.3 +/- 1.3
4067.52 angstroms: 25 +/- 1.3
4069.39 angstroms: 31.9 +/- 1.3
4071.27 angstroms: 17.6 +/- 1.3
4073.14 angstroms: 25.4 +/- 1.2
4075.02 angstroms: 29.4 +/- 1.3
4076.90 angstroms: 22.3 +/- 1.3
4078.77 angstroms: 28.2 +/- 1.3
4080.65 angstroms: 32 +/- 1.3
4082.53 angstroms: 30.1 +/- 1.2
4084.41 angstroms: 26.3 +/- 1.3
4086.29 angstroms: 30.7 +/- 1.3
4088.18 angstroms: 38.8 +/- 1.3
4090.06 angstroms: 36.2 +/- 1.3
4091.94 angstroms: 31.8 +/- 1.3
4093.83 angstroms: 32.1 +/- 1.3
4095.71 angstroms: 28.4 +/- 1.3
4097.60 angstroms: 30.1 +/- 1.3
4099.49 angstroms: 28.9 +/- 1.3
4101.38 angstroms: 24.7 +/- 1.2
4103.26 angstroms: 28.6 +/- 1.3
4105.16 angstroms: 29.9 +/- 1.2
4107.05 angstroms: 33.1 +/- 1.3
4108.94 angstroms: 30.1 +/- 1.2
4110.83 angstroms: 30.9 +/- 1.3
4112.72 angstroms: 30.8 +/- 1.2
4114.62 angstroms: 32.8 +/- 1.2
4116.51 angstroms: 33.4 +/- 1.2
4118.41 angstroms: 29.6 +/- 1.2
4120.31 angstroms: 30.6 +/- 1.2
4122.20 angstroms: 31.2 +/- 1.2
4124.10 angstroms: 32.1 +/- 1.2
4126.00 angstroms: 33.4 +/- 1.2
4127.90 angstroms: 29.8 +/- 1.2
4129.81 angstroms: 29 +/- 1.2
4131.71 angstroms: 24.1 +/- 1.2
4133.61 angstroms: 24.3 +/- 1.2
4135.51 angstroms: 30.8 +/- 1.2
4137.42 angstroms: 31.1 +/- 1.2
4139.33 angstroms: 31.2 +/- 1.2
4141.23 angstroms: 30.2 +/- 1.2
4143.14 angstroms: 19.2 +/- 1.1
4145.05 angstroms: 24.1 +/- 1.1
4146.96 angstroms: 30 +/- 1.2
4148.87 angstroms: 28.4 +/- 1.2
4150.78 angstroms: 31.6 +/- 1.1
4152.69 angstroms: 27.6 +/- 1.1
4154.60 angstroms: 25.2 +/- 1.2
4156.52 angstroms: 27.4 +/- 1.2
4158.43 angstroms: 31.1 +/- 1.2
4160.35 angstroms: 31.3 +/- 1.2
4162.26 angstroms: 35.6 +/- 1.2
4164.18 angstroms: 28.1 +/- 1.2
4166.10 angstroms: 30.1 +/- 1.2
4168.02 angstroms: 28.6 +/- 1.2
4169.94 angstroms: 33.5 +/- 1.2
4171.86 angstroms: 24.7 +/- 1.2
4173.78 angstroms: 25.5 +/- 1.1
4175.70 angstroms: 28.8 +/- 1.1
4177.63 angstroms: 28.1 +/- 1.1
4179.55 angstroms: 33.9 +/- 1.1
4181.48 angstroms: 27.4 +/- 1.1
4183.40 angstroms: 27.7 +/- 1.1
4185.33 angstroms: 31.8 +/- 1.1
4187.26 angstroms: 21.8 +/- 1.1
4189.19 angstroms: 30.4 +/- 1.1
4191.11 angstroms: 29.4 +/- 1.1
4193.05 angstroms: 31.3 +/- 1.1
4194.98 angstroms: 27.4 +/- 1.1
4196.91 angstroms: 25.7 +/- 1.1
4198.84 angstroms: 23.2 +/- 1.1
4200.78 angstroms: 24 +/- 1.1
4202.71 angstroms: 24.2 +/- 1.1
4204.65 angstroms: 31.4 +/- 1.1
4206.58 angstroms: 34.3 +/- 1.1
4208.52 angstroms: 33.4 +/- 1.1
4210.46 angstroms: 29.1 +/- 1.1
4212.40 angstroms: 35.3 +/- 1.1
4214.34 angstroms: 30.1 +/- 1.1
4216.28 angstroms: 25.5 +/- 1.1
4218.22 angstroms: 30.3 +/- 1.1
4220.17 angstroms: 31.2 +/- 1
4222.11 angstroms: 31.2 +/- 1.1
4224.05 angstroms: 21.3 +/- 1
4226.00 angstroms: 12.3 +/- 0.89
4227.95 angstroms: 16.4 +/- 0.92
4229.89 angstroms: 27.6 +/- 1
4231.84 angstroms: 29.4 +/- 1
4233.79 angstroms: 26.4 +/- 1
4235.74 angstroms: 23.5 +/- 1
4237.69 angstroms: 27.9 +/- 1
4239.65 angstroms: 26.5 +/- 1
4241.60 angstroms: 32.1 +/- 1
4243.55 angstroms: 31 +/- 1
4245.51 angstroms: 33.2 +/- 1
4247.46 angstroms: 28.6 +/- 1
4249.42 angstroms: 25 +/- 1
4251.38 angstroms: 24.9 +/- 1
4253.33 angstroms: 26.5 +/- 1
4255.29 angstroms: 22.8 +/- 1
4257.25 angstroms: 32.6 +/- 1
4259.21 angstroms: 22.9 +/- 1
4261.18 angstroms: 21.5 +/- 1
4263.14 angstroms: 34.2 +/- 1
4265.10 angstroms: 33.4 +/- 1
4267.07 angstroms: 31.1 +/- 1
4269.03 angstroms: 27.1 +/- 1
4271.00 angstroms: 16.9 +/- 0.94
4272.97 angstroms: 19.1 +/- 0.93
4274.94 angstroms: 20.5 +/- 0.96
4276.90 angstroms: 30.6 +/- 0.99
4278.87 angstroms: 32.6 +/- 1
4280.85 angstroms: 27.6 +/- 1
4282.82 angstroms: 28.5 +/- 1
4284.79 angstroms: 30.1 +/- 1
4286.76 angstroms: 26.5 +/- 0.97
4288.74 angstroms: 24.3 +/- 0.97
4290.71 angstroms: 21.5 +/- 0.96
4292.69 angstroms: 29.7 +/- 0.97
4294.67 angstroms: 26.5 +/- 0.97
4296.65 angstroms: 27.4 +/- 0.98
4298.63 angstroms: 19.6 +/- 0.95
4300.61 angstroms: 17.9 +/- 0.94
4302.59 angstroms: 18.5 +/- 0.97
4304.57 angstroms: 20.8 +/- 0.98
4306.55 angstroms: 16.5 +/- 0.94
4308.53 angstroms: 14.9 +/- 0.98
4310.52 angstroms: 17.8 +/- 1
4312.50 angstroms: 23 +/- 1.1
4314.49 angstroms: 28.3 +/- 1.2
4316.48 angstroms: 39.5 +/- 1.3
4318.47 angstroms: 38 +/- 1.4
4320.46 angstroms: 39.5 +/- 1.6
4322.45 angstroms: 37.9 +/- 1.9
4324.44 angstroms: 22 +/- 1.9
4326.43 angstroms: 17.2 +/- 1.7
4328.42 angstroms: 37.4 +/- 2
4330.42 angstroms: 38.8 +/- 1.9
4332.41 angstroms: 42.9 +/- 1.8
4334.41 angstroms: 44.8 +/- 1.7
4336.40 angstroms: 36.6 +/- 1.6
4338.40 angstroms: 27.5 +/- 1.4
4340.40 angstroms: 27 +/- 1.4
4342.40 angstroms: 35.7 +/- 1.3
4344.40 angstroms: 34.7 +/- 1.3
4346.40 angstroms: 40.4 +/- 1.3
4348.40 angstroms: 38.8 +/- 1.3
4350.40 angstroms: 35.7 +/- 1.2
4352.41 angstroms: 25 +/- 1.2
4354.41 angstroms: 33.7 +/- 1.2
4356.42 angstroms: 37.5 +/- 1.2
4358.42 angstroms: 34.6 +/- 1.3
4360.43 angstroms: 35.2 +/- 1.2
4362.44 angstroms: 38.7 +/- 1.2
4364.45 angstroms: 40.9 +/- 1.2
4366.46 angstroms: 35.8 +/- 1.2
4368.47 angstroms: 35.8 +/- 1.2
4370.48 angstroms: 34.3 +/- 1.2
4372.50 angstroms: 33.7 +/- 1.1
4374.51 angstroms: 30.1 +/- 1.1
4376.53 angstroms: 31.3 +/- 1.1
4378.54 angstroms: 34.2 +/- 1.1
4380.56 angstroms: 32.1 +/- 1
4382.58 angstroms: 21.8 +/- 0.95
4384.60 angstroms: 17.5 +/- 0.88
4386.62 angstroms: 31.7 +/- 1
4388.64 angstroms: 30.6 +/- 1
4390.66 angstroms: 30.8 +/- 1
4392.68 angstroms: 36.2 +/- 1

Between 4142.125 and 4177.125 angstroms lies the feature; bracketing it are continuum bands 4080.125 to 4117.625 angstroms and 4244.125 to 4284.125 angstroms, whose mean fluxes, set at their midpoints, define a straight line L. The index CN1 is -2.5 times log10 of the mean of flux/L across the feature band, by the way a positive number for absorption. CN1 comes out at 0.04 mag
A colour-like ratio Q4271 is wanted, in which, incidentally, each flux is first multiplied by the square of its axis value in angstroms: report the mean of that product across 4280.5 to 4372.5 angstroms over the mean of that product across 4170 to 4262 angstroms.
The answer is 1.18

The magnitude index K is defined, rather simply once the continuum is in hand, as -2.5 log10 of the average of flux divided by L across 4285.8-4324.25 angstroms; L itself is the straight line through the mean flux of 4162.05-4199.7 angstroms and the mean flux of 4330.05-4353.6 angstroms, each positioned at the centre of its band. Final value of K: 0.308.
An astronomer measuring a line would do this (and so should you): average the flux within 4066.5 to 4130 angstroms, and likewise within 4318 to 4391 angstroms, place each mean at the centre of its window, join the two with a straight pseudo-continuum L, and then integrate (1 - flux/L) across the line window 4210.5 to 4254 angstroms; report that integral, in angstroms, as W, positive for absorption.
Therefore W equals 6.33 angstroms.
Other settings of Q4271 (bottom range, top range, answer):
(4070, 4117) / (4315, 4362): 1.32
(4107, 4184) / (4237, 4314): 0.92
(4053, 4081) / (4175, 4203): 1.16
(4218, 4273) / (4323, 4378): 1.36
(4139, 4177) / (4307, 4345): 1.20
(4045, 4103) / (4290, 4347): 1.20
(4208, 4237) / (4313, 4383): 1.36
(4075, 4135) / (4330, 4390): 1.27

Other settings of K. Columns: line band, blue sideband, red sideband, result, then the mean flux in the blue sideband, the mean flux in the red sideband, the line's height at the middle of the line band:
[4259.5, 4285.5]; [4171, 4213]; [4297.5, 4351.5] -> 0.094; 28.5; 30.1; 29.5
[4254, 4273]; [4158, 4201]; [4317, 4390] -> 0.172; 28.7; 33.6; 31.1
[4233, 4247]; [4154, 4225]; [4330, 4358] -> 0.088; 28.9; 35.6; 31.1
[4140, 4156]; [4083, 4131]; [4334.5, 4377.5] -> 0.163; 30.9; 34.7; 31.5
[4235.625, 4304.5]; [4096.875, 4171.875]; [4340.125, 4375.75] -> 0.239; 29.5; 35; 32.8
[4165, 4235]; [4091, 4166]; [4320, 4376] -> 0.124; 29.6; 34.6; 31.2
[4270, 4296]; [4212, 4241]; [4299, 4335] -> 0.074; 26.2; 28.3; 27.5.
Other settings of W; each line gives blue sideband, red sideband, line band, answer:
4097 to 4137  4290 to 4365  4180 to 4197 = 1.0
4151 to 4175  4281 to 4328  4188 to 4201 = 0.4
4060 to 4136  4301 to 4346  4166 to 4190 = 0.6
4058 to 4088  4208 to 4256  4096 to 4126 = -4.4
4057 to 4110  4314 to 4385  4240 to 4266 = 2.9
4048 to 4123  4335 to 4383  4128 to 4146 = 1.5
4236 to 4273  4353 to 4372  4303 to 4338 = 2.8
